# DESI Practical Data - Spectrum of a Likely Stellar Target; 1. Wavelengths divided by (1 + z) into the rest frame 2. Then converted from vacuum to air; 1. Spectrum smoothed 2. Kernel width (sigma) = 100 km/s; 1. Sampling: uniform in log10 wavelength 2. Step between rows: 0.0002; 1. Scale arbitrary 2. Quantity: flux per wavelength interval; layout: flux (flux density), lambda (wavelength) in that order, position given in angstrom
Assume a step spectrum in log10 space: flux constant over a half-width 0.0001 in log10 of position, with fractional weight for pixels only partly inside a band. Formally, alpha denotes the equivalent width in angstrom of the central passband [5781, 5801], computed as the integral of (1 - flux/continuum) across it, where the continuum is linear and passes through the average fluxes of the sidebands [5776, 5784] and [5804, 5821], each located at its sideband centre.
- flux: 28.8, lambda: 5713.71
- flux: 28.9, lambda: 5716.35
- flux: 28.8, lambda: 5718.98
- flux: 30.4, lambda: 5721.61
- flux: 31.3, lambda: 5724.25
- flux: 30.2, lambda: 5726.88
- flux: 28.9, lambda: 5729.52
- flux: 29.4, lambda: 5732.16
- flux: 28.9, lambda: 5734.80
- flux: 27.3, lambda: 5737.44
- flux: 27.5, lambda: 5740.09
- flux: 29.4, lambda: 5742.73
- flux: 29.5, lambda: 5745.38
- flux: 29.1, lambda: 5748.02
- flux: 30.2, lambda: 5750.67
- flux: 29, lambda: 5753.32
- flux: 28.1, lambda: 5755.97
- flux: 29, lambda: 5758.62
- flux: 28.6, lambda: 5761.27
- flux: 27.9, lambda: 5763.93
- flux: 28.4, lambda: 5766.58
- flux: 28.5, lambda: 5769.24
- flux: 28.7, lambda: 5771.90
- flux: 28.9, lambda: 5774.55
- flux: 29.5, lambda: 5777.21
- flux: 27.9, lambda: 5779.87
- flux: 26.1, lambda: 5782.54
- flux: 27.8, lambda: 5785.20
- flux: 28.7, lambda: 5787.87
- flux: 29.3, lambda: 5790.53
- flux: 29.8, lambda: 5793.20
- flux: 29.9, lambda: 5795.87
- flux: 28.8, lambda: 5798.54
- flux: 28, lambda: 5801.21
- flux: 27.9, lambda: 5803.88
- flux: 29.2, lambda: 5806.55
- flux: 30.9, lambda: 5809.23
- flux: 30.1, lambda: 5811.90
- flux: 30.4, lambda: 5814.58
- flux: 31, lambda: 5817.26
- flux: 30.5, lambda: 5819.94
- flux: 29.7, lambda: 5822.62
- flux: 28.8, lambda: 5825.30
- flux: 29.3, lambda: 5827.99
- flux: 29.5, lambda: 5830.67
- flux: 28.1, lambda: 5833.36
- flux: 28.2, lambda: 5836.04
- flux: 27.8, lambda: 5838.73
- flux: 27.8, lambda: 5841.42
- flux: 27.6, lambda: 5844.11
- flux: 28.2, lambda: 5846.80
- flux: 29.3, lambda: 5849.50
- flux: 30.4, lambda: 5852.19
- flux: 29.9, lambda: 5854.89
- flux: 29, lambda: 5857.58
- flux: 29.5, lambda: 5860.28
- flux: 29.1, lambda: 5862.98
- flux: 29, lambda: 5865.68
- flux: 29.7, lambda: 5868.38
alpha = 0.0 angstrom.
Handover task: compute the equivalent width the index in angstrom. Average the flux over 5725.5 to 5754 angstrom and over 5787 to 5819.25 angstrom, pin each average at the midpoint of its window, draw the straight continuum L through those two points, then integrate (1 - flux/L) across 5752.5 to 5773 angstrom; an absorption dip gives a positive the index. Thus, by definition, 0.5 angstrom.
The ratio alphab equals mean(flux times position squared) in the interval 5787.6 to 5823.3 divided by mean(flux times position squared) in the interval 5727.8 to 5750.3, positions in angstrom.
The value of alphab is 1.05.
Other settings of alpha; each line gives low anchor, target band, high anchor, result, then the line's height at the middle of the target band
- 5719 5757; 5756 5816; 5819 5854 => 0.5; 29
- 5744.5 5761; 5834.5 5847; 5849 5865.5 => 0.7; 29.5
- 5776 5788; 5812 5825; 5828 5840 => -0.9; 28.3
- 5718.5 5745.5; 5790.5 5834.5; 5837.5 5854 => -1.1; 28.8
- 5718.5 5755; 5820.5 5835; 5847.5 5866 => 0.1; 29.4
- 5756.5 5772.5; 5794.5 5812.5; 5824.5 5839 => -0.4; 28.6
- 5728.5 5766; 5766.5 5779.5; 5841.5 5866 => 0.0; 28.8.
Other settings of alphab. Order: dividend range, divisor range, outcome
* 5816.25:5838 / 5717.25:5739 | 1.03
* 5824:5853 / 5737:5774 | 1.03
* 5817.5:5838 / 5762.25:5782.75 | 1.05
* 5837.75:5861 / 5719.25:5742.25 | 1.03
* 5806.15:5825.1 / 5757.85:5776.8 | 1.07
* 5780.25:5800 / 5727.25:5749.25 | 1.01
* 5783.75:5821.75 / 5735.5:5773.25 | 1.04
